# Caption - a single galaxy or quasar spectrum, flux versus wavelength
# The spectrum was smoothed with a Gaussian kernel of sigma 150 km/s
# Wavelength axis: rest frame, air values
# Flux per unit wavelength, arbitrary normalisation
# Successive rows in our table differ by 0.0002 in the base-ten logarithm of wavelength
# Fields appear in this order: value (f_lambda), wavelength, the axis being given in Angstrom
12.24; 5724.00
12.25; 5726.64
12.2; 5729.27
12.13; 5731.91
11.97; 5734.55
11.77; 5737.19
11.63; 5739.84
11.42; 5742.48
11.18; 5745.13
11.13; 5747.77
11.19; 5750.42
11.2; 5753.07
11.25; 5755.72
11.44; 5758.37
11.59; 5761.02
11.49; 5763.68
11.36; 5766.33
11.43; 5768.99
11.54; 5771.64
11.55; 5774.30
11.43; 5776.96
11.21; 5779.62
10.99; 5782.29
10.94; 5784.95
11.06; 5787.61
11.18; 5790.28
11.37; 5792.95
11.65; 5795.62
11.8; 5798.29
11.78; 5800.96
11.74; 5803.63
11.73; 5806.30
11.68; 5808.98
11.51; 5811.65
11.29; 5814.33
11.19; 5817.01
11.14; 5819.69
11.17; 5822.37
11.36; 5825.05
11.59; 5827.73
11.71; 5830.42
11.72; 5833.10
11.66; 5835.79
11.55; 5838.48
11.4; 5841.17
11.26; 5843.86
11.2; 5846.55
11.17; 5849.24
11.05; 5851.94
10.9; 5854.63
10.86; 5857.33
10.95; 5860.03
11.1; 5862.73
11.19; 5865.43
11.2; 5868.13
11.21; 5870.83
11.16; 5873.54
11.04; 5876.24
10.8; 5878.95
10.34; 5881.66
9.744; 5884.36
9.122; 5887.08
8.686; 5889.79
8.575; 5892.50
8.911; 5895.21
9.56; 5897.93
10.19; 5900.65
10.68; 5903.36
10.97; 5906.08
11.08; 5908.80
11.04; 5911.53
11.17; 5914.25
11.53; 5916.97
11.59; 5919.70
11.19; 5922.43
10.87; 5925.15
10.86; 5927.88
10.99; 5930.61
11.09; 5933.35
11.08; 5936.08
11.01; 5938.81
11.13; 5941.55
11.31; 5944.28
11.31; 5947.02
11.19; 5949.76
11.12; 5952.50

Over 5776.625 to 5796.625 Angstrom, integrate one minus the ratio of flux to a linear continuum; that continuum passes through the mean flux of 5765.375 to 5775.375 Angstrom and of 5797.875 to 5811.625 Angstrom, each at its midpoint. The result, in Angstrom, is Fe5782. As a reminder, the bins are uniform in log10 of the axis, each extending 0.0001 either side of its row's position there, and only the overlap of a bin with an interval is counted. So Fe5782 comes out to 0.66 Angstrom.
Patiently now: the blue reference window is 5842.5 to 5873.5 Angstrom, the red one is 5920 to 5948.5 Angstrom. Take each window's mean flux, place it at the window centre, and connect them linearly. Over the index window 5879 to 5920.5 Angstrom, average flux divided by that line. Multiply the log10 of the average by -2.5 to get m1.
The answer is 0.091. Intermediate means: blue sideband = 11.1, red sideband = 11.1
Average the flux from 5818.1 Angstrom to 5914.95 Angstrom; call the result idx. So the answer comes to 10.8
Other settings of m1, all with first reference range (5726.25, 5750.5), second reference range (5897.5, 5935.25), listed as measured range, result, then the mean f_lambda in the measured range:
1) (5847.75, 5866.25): 0.017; 11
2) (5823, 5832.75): -0.022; 11.5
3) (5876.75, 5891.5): 0.136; 9.78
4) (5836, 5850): -0.009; 11.4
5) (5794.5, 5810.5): -0.029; 11.7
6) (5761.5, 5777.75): 0.008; 11.5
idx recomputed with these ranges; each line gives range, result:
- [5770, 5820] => 11.4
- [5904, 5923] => 11.2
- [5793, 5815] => 11.6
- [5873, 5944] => 10.6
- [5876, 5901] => 9.61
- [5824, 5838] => 11.6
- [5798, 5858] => 11.4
